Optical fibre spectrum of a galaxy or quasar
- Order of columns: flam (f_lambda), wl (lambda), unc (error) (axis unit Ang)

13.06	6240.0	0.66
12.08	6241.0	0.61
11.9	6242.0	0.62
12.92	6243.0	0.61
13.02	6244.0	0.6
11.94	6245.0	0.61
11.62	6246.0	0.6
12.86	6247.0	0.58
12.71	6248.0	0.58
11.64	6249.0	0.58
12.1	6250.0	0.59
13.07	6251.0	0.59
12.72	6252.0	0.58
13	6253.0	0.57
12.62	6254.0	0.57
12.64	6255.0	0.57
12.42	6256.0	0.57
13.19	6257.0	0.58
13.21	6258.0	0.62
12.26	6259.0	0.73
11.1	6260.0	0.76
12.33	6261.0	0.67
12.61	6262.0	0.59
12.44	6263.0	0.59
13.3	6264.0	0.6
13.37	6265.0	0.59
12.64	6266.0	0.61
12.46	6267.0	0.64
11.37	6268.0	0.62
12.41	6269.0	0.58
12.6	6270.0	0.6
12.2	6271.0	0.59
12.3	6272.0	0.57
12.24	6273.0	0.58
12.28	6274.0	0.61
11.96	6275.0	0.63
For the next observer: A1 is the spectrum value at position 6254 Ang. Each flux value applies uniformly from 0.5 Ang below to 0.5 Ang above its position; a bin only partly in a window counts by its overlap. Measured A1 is 12.62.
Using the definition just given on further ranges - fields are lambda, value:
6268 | 11.37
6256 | 12.42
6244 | 13.02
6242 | 11.9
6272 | 12.3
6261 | 12.33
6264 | 13.3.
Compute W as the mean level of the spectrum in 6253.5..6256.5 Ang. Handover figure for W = 12.6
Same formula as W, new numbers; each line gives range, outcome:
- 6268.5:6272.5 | 12.4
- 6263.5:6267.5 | 12.9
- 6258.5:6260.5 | 11.7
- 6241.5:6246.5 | 12.3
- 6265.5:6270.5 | 12.3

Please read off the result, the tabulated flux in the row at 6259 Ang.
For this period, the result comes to 12.26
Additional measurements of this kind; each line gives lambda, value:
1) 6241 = 12.08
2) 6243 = 12.92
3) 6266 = 12.64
